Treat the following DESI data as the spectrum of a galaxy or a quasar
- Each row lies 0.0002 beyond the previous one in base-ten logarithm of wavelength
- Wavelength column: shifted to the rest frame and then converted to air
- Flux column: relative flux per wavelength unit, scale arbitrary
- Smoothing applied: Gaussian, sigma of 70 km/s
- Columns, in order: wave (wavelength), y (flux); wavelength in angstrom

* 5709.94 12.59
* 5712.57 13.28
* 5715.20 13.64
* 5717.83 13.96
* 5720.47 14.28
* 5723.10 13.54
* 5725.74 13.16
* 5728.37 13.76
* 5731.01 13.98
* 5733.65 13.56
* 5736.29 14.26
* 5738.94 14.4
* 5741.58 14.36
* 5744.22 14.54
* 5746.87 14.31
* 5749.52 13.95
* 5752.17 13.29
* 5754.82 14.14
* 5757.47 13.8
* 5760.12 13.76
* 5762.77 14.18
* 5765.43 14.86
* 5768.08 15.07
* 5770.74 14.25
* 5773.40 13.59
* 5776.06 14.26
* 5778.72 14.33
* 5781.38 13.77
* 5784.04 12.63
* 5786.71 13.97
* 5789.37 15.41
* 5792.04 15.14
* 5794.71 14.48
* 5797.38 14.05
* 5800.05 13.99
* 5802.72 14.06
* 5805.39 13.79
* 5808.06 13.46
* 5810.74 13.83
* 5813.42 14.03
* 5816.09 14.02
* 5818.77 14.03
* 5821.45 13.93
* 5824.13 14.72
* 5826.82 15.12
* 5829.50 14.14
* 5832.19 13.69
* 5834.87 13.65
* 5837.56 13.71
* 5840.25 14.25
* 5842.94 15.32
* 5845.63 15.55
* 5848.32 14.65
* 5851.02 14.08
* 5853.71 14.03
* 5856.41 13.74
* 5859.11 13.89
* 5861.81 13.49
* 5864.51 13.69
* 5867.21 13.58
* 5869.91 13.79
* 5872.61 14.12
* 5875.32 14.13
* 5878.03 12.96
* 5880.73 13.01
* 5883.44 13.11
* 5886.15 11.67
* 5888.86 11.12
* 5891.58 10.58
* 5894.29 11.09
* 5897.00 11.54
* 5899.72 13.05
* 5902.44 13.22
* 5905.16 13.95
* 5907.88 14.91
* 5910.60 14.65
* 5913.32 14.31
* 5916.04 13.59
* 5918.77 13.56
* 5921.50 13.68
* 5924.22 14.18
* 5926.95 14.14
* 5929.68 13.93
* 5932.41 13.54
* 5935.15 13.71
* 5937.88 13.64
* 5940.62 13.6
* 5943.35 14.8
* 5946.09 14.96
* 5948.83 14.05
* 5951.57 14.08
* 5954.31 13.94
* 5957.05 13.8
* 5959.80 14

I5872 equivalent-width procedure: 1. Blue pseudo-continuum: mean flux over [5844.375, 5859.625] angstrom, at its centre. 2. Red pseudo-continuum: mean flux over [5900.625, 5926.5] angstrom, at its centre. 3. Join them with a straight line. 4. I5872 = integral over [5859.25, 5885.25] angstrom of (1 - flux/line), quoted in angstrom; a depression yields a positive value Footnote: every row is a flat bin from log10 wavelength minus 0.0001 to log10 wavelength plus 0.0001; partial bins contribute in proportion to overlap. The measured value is 1.3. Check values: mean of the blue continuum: 14.3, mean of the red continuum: 14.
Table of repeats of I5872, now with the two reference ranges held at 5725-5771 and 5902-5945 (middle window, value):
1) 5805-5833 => -0.1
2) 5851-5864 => 0.2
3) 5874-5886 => 0.8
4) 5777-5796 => -0.2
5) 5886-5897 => 2.3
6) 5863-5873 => 0.2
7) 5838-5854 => -0.7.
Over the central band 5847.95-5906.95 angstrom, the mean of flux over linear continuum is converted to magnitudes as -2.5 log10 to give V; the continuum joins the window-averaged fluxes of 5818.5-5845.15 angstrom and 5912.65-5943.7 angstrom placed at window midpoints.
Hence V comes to 0.08 mag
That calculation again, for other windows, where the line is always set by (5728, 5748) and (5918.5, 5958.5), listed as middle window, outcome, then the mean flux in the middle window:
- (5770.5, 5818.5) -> 0.00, 14.1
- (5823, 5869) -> -0.01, 14.2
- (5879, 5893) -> 0.18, 11.9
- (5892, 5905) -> 0.14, 12.3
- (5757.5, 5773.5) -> -0.01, 14.3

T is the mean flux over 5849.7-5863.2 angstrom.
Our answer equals 13.8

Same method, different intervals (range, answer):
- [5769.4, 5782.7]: 14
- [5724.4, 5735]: 13.6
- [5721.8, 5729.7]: 13.5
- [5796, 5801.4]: 14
